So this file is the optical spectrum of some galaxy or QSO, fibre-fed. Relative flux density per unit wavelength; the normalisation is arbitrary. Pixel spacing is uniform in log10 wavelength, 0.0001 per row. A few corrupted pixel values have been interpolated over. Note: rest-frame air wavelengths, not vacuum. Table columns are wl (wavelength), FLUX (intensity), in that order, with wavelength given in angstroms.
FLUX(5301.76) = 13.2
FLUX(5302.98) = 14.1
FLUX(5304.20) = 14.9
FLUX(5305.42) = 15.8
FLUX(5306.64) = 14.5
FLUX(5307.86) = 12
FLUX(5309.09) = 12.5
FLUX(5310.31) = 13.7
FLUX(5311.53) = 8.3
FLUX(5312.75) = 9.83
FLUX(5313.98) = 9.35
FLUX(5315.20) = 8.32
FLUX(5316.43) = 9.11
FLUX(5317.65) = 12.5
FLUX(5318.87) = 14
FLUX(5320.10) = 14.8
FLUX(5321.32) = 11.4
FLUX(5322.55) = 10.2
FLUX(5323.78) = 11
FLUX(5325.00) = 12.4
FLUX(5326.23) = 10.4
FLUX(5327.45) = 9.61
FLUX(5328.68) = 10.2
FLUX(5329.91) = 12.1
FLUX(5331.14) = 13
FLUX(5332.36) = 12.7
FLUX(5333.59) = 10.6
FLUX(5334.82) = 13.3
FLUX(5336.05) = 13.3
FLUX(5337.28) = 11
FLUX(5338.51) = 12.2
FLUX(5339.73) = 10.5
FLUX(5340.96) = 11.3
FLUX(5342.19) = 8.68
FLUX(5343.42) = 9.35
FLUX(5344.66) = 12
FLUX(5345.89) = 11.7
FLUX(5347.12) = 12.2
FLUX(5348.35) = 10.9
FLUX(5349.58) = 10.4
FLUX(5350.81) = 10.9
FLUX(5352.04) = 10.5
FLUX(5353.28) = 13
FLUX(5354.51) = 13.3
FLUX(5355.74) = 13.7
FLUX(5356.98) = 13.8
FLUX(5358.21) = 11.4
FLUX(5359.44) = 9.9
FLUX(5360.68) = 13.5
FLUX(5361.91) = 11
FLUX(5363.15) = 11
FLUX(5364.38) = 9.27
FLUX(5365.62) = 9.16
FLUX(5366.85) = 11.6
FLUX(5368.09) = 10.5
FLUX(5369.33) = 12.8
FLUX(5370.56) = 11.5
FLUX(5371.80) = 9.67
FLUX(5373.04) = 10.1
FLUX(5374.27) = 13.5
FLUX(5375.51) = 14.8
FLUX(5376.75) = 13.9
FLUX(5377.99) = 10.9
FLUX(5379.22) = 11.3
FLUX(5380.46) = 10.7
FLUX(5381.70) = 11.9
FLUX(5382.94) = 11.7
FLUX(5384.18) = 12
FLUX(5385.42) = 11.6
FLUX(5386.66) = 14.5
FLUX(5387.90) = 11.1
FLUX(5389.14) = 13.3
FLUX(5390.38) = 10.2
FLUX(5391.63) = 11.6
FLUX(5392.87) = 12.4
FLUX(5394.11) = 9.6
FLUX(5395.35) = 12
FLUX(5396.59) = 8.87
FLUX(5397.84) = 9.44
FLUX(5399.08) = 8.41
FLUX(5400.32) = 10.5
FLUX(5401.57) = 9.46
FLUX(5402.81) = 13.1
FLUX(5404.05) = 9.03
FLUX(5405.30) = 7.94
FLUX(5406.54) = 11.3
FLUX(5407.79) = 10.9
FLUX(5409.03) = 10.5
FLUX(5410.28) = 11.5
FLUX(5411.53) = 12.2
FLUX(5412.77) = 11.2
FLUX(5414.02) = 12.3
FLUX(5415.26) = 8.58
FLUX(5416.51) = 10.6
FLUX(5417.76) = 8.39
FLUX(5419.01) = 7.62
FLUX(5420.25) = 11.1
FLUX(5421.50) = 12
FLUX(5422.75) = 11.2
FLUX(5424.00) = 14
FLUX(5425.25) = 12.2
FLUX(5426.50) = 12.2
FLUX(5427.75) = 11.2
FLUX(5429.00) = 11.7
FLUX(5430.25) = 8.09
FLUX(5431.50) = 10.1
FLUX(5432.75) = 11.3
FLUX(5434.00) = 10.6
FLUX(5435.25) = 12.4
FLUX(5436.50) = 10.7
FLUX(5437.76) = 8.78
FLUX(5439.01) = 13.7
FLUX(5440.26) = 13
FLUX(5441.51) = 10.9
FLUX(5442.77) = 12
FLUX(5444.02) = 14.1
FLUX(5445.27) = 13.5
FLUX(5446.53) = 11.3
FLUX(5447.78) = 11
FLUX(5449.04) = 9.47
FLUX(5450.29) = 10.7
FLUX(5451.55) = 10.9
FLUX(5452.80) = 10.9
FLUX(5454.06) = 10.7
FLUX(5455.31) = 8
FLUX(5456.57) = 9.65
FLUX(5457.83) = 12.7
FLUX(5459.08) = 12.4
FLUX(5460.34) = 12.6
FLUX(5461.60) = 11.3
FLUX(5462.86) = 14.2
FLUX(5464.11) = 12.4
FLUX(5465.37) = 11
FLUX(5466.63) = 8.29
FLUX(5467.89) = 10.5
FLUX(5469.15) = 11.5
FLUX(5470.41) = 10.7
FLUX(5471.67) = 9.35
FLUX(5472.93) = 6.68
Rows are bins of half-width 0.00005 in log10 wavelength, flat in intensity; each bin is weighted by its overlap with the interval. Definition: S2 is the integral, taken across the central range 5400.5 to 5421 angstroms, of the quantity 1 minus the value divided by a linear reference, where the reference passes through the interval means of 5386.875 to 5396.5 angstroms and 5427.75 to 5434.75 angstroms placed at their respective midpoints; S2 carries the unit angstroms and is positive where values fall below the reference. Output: 1.1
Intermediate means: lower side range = 11.4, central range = 10.4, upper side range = 10.5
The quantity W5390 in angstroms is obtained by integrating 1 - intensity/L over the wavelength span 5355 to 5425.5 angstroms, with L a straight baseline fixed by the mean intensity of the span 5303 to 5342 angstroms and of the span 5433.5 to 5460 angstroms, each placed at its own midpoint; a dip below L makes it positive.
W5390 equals 2.0 angstroms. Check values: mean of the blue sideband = 11.8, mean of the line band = 11.2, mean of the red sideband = 11.3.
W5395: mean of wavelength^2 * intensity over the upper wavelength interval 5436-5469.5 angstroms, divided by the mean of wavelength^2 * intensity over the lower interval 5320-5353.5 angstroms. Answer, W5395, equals 1.04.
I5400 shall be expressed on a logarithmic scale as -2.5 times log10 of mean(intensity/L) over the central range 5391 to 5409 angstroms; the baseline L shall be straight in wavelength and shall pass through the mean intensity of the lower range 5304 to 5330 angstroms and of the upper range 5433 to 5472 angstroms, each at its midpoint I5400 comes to 0.108 mag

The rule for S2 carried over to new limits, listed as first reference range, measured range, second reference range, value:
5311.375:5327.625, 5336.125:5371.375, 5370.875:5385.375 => 0.33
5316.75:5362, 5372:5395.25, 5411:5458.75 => -1.02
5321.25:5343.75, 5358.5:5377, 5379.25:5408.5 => -0.61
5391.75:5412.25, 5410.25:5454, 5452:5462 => -1.60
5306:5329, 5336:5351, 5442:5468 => 0.35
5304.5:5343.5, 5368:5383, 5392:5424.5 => -1.24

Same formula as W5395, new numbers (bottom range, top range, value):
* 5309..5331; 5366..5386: 1.08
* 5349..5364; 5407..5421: 0.90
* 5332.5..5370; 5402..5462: 1.00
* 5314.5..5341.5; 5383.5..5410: 0.96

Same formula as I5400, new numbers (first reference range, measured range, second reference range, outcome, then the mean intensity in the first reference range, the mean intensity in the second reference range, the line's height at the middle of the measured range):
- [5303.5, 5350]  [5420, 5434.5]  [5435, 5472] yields 0.00 mag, 11.6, 11.3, 11.4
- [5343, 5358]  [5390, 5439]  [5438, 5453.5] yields 0.10 mag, 11.8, 11.7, 11.7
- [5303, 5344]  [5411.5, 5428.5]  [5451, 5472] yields 0.02 mag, 11.6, 11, 11.2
